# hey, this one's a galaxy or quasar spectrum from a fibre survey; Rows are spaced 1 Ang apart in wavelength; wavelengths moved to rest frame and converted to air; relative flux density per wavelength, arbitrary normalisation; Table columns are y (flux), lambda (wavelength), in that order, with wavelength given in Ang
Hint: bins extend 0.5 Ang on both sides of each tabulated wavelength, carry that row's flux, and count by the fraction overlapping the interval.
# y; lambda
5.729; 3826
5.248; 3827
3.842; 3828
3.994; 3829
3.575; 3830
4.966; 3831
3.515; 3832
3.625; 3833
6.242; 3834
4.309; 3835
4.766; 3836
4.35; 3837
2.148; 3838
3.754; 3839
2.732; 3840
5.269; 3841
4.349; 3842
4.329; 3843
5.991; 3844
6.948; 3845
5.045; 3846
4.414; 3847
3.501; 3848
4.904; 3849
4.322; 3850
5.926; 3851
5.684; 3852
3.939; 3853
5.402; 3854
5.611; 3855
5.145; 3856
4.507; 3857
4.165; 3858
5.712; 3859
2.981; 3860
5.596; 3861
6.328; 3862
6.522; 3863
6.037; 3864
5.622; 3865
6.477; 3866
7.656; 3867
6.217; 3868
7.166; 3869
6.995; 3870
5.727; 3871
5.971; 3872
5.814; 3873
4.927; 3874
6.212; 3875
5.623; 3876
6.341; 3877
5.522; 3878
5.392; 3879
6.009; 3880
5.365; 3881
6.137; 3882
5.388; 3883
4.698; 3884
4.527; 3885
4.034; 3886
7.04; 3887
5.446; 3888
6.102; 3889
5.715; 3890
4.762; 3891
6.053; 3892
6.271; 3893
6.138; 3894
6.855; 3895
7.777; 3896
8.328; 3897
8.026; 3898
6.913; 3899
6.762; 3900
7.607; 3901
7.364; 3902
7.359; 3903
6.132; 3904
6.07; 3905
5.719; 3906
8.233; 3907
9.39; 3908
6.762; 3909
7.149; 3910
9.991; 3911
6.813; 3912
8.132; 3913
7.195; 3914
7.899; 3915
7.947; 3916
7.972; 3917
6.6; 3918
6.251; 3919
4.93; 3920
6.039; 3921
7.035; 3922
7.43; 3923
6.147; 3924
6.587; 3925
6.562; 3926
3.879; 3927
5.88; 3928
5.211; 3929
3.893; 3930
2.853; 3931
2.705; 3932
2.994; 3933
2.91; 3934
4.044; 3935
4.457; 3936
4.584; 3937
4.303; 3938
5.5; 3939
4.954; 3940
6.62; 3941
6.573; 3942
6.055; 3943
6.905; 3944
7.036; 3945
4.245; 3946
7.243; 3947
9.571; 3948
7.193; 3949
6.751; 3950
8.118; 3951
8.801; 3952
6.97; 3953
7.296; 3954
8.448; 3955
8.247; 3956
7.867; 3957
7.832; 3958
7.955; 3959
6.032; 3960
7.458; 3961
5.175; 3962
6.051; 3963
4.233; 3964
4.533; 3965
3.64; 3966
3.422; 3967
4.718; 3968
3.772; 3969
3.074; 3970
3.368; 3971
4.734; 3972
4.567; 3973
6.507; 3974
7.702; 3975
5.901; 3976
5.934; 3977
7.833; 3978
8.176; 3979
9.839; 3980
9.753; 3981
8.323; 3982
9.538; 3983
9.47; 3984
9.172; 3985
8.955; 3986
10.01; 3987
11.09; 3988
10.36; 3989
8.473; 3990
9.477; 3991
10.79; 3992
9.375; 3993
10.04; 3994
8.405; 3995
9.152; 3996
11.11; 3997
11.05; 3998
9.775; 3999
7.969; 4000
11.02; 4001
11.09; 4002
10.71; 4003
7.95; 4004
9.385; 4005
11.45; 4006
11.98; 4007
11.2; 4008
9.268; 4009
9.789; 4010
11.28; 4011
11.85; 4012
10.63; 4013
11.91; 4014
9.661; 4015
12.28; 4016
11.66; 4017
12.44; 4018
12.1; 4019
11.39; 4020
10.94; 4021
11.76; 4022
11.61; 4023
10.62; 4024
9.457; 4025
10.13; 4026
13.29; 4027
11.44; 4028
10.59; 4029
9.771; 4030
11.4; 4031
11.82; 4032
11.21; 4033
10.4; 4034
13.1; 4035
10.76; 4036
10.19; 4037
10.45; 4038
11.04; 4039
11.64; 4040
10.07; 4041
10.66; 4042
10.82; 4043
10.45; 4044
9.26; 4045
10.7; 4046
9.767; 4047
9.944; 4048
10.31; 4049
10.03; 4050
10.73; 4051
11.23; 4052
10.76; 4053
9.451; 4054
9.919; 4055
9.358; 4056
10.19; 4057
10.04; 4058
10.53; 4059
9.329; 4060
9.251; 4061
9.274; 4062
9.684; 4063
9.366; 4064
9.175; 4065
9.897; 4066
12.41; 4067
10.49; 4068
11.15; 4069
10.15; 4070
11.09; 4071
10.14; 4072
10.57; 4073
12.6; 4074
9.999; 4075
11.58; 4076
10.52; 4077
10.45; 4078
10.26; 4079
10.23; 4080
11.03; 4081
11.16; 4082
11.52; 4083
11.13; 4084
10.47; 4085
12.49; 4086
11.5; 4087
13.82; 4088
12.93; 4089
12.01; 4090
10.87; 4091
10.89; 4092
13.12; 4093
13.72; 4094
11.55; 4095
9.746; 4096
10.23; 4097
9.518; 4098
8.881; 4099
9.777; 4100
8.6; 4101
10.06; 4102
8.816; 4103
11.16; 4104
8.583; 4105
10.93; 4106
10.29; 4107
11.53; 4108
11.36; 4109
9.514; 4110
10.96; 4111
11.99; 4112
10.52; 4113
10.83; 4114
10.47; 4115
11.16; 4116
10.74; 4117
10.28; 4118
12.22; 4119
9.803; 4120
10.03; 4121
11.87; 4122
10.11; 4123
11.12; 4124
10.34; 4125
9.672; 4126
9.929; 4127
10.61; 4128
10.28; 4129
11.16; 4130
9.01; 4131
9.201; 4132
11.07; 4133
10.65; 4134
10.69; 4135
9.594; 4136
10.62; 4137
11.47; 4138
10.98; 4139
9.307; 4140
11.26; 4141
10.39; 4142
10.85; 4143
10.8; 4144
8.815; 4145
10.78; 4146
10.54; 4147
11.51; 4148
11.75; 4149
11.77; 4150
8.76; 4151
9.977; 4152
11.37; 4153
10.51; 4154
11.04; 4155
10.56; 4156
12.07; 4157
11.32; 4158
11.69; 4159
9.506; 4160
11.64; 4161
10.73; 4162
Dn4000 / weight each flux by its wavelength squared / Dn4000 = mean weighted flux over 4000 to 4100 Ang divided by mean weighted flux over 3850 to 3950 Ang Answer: 1.9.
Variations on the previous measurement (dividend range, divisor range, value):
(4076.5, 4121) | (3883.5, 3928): 1.79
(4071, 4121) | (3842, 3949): 2.02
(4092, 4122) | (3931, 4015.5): 1.48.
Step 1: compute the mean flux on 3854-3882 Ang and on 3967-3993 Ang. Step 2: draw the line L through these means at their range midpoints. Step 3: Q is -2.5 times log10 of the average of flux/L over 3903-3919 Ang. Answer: -0.15 mag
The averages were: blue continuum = 5.76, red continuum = 7.61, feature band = 7.43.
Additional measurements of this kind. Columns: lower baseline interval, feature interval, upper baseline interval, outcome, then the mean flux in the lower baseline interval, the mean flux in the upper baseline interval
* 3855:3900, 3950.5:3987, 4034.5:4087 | 0.205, 5.92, 10.5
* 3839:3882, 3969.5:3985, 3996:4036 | 0.334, 5.43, 10.9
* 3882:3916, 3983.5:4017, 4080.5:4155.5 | -0.187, 6.76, 10.7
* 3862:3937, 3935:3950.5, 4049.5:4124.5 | 0.189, 6.16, 10.7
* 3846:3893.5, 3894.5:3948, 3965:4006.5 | 0.055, 5.52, 8.18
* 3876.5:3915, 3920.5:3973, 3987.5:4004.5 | 0.395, 6.58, 9.87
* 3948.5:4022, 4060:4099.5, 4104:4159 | -0.101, 8.58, 10.6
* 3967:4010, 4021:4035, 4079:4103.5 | -0.169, 8.58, 11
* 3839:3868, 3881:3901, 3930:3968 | -0.133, 5.18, 5.89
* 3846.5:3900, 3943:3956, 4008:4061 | 0.106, 5.74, 10.7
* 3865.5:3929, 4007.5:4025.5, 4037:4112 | -0.198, 6.49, 10.6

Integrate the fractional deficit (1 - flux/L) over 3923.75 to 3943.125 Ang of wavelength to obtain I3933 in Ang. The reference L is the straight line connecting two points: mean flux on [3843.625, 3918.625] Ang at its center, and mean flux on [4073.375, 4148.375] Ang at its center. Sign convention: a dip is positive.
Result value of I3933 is 6.5 Ang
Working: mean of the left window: 6.17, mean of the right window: 10.7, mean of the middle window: 4.8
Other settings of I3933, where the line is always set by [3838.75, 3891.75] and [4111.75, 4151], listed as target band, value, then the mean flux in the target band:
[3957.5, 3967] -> 2.00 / 5.75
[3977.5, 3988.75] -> -2.34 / 9.31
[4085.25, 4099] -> -2.49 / 11.6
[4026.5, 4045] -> -4.86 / 11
